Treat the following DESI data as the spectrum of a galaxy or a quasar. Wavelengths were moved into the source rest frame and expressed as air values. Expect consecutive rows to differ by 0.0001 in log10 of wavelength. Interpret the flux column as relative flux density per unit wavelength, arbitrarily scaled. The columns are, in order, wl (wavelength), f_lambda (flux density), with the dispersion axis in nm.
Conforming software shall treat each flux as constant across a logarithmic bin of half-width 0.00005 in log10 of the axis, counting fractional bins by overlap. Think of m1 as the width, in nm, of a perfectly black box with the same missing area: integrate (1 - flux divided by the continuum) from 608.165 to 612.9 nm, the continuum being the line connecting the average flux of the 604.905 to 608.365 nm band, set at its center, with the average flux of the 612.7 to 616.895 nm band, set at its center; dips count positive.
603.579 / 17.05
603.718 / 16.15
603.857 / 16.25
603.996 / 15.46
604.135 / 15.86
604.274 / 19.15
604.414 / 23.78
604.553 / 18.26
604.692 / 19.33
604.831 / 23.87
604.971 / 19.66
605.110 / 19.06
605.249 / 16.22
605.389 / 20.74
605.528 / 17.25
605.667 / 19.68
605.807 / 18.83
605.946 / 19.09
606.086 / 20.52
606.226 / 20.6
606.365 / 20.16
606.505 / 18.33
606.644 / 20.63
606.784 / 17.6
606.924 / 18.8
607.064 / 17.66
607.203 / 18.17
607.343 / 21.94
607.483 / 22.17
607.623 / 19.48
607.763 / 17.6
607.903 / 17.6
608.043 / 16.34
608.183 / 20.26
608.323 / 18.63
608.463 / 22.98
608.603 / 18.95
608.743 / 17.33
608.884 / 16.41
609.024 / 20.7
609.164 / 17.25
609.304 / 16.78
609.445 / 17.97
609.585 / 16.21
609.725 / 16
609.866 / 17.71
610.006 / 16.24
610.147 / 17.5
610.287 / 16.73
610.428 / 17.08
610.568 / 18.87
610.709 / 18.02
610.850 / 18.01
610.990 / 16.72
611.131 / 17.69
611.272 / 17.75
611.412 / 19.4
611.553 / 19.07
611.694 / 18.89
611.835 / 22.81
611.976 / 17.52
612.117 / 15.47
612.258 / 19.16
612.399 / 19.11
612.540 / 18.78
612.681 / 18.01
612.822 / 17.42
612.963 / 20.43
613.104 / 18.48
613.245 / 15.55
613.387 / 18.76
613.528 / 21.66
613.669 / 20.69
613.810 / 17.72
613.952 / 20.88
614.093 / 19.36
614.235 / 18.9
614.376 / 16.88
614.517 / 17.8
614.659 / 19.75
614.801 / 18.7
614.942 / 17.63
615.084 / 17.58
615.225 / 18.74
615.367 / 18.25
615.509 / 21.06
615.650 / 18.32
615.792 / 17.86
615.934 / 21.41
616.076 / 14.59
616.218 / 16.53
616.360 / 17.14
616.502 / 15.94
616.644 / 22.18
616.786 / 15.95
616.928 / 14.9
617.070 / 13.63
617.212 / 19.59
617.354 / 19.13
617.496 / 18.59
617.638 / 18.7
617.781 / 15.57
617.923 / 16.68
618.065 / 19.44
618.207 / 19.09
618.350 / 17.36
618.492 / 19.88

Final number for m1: 0.16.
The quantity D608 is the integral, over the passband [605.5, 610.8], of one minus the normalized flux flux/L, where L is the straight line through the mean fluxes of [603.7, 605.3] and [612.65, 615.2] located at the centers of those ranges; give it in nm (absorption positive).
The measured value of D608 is 0.05 nm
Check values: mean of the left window 18.7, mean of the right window 18.7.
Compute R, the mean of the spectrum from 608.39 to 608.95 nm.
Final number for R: 18.9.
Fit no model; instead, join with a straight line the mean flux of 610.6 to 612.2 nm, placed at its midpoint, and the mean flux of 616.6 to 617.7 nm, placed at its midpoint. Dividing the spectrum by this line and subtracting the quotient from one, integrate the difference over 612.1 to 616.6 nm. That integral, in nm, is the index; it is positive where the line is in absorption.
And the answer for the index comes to -0.11 nm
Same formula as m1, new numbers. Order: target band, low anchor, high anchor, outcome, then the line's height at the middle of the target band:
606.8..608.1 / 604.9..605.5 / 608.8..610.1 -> -0.06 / 18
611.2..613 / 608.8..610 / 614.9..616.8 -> -0.11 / 17.7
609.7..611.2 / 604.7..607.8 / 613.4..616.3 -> 0.14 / 19.1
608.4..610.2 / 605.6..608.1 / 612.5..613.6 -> 0.11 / 19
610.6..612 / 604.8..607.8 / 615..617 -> 0.00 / 18.6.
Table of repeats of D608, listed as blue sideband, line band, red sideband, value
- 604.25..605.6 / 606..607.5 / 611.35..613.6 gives -0.006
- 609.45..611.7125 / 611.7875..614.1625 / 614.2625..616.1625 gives -0.119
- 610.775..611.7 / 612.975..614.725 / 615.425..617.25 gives -0.102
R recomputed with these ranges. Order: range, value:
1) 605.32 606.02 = 19.1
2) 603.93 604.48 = 18.5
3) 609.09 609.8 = 16.9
